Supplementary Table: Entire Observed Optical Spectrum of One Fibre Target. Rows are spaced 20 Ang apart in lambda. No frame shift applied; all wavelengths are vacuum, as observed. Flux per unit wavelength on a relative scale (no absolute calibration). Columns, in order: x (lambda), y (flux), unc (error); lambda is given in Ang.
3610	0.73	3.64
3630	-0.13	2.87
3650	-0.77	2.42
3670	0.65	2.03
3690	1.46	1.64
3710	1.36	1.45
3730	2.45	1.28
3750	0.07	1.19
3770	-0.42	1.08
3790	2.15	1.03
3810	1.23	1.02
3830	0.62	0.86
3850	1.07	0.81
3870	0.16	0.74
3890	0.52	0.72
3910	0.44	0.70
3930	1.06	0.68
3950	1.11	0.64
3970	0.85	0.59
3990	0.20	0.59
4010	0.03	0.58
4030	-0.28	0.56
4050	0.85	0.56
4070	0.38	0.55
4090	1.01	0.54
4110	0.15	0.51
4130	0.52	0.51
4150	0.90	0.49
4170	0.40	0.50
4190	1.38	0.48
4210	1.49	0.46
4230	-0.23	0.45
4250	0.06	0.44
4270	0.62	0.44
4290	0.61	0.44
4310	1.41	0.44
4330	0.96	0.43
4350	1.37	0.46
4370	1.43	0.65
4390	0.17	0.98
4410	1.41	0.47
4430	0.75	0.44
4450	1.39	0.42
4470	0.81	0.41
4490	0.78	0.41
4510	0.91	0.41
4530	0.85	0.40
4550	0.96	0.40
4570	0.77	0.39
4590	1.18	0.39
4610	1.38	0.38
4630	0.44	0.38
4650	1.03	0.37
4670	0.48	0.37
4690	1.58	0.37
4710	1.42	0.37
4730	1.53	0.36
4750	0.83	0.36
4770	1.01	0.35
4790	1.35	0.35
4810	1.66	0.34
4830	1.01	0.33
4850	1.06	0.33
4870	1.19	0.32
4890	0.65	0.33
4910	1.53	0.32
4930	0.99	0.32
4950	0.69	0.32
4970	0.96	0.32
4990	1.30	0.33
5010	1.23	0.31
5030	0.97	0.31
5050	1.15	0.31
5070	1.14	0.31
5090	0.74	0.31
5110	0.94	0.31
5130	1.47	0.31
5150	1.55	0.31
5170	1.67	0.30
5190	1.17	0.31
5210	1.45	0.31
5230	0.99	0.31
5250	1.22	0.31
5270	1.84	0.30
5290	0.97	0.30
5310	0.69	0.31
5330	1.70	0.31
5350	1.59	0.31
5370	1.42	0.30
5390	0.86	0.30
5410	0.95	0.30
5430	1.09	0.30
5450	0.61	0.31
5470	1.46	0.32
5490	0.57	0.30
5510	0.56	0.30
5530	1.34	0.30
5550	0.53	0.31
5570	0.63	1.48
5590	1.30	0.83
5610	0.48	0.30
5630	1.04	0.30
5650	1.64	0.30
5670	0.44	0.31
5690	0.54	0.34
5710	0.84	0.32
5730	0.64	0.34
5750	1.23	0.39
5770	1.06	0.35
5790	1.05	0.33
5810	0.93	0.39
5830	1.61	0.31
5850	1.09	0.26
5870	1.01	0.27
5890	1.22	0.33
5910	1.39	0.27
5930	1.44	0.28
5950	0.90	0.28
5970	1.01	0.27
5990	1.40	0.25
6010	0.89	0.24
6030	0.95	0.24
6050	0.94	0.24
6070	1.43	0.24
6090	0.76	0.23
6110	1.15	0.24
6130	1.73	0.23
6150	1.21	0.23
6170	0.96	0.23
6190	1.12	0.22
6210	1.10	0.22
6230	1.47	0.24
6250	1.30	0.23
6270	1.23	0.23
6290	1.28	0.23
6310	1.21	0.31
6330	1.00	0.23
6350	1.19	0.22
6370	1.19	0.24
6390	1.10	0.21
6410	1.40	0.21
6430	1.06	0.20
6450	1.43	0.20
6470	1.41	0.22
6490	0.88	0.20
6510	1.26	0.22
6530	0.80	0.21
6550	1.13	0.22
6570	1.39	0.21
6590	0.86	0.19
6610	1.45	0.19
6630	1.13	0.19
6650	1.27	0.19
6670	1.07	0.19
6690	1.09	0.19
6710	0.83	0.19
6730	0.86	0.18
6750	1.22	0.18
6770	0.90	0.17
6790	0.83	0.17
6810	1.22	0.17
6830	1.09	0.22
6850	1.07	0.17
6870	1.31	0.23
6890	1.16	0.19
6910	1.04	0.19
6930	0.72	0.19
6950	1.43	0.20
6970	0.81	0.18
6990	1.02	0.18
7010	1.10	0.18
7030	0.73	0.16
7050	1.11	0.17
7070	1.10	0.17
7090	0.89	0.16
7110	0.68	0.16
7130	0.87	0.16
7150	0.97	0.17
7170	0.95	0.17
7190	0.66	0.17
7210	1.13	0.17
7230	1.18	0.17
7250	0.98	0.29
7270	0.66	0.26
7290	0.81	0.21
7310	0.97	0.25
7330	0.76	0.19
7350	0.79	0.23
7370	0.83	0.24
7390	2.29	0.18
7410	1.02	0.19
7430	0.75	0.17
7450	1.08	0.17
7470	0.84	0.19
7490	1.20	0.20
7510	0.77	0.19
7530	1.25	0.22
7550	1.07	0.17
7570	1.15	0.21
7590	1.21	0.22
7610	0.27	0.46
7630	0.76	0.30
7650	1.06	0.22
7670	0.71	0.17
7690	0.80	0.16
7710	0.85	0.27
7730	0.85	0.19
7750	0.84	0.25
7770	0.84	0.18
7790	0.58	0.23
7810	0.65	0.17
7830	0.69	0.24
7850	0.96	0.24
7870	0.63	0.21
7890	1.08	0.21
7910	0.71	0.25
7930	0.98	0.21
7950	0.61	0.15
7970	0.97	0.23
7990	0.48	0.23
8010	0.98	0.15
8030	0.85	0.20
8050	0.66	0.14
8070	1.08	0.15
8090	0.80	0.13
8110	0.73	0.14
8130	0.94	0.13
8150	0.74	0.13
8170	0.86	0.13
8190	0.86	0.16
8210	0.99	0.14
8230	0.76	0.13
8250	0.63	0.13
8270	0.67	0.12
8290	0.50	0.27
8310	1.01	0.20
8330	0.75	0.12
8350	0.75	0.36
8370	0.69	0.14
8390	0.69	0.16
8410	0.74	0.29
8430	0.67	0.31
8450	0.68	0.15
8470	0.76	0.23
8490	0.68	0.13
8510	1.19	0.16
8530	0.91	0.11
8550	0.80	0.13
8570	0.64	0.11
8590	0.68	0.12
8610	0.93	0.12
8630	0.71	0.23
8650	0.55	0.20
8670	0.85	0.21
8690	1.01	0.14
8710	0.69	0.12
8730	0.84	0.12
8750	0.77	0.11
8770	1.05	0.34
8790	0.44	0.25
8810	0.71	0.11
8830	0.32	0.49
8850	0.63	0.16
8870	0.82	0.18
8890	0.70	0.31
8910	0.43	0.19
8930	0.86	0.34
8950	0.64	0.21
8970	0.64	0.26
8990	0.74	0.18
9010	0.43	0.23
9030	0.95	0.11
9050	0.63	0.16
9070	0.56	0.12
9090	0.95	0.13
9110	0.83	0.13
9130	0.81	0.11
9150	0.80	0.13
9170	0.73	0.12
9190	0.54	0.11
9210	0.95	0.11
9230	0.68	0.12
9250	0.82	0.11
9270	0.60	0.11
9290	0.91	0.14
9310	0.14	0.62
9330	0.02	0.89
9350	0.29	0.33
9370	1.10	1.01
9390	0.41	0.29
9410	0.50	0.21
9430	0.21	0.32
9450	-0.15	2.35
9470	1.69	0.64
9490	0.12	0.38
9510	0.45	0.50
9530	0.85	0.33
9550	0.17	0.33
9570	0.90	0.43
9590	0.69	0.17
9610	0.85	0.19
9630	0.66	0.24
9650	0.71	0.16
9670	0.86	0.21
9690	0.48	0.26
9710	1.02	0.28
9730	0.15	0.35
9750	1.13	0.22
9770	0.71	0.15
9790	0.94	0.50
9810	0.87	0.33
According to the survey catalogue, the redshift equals 0.13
